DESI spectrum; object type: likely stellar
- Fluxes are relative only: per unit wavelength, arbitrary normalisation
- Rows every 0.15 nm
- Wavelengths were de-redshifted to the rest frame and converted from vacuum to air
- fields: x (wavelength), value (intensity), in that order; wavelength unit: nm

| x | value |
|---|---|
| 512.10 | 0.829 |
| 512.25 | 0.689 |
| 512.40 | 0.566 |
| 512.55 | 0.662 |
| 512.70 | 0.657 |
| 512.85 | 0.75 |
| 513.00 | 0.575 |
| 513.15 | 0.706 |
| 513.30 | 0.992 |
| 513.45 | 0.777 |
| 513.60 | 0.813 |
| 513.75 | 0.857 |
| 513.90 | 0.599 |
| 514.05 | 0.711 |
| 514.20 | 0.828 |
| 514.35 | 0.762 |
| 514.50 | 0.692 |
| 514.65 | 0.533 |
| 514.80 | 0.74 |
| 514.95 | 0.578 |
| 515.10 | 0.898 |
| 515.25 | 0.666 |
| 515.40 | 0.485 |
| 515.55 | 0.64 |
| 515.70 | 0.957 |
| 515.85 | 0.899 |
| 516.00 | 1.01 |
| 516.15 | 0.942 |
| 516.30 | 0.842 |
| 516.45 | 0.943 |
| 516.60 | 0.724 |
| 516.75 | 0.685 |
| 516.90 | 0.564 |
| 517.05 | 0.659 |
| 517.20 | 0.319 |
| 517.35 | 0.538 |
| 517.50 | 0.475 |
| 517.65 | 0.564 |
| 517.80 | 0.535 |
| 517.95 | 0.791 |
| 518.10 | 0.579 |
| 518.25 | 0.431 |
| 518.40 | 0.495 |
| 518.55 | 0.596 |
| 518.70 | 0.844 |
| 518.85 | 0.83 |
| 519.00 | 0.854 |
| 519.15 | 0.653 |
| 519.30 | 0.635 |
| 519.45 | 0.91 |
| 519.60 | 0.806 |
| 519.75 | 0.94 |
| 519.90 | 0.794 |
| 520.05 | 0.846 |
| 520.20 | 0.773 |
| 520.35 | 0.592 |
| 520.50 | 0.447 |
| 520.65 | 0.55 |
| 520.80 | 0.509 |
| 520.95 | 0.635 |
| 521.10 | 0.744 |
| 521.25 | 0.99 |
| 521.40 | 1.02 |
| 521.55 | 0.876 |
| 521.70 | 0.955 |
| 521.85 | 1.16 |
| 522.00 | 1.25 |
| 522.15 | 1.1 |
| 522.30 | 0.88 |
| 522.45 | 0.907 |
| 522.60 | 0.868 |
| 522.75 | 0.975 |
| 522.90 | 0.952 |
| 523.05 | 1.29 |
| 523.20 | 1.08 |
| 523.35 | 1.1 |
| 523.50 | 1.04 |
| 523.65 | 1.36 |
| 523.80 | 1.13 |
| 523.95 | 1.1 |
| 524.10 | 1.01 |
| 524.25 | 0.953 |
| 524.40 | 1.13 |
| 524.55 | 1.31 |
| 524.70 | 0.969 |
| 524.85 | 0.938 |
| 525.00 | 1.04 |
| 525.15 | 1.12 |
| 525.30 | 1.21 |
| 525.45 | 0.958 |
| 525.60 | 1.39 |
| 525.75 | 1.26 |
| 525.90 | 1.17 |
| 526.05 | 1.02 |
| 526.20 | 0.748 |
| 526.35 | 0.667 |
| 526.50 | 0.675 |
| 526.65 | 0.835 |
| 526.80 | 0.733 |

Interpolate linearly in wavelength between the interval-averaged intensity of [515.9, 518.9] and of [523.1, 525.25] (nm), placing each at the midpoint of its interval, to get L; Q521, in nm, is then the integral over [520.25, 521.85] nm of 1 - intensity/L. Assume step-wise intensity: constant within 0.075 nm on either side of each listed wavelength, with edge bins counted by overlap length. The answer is 0.27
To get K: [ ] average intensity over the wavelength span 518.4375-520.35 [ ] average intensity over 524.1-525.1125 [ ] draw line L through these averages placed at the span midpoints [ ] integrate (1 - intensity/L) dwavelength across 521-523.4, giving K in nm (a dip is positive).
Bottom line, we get -0.20 nm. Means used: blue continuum 0.777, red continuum 1.06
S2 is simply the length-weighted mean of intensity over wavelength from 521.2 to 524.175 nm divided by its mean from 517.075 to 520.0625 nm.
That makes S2 1.6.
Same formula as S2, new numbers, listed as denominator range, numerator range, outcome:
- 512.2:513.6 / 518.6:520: 1.13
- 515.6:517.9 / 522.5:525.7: 1.54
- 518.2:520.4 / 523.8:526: 1.50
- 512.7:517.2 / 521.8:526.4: 1.44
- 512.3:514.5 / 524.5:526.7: 1.40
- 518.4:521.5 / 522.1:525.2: 1.42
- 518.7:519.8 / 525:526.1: 1.44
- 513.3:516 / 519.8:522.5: 1.12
